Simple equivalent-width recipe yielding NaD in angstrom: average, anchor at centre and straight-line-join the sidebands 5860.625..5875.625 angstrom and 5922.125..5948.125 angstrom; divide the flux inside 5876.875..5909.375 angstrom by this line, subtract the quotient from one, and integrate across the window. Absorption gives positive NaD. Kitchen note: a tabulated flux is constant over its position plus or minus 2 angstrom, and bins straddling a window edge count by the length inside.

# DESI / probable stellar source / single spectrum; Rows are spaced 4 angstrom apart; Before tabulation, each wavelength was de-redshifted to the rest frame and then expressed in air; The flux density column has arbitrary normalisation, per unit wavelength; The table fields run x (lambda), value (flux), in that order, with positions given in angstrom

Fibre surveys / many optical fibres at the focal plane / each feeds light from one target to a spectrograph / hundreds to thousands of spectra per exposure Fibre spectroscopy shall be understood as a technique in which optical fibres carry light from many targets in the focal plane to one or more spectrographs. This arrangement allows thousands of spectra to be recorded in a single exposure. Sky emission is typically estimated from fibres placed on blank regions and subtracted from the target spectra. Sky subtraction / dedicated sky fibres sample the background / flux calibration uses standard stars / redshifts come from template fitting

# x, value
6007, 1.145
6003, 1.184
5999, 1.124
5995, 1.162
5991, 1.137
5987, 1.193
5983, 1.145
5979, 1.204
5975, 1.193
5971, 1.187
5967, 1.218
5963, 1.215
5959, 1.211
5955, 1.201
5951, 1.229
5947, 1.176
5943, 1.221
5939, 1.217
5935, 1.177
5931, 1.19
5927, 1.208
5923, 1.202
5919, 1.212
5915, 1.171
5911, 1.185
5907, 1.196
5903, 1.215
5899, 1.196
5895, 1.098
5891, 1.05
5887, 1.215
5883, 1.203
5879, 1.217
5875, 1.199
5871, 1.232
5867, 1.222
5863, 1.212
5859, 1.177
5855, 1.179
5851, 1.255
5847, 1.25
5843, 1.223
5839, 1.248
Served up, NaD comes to 0.98 angstrom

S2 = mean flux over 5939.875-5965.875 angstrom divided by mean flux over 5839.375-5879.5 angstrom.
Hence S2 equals 1.0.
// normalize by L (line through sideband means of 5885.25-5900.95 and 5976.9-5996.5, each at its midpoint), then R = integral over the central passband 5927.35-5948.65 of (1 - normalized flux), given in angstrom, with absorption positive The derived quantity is -0.8 angstrom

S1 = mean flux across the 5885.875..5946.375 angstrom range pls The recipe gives 1.18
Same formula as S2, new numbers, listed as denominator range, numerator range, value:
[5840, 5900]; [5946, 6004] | 0.99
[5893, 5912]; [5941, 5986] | 1.02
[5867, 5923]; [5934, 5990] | 1.01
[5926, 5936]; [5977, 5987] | 0.99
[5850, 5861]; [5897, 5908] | 1.00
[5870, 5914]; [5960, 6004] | 1.00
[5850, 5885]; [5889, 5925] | 0.97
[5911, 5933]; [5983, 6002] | 0.97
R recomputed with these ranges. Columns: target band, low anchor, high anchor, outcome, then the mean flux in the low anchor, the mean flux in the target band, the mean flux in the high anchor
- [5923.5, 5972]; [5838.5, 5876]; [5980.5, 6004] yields -1.1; 1.22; 1.2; 1.16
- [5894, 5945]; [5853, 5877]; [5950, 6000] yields 0.1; 1.2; 1.19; 1.19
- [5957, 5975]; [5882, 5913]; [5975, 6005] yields -0.6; 1.17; 1.21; 1.17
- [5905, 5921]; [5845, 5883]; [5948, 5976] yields 0.3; 1.22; 1.19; 1.21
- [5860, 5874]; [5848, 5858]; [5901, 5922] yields -0.1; 1.22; 1.22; 1.2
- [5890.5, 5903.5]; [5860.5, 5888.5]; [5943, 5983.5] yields 0.7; 1.21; 1.14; 1.2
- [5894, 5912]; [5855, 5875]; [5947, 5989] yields 0.3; 1.21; 1.18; 1.2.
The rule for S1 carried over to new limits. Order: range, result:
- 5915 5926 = 1.2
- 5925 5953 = 1.2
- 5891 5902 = 1.14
